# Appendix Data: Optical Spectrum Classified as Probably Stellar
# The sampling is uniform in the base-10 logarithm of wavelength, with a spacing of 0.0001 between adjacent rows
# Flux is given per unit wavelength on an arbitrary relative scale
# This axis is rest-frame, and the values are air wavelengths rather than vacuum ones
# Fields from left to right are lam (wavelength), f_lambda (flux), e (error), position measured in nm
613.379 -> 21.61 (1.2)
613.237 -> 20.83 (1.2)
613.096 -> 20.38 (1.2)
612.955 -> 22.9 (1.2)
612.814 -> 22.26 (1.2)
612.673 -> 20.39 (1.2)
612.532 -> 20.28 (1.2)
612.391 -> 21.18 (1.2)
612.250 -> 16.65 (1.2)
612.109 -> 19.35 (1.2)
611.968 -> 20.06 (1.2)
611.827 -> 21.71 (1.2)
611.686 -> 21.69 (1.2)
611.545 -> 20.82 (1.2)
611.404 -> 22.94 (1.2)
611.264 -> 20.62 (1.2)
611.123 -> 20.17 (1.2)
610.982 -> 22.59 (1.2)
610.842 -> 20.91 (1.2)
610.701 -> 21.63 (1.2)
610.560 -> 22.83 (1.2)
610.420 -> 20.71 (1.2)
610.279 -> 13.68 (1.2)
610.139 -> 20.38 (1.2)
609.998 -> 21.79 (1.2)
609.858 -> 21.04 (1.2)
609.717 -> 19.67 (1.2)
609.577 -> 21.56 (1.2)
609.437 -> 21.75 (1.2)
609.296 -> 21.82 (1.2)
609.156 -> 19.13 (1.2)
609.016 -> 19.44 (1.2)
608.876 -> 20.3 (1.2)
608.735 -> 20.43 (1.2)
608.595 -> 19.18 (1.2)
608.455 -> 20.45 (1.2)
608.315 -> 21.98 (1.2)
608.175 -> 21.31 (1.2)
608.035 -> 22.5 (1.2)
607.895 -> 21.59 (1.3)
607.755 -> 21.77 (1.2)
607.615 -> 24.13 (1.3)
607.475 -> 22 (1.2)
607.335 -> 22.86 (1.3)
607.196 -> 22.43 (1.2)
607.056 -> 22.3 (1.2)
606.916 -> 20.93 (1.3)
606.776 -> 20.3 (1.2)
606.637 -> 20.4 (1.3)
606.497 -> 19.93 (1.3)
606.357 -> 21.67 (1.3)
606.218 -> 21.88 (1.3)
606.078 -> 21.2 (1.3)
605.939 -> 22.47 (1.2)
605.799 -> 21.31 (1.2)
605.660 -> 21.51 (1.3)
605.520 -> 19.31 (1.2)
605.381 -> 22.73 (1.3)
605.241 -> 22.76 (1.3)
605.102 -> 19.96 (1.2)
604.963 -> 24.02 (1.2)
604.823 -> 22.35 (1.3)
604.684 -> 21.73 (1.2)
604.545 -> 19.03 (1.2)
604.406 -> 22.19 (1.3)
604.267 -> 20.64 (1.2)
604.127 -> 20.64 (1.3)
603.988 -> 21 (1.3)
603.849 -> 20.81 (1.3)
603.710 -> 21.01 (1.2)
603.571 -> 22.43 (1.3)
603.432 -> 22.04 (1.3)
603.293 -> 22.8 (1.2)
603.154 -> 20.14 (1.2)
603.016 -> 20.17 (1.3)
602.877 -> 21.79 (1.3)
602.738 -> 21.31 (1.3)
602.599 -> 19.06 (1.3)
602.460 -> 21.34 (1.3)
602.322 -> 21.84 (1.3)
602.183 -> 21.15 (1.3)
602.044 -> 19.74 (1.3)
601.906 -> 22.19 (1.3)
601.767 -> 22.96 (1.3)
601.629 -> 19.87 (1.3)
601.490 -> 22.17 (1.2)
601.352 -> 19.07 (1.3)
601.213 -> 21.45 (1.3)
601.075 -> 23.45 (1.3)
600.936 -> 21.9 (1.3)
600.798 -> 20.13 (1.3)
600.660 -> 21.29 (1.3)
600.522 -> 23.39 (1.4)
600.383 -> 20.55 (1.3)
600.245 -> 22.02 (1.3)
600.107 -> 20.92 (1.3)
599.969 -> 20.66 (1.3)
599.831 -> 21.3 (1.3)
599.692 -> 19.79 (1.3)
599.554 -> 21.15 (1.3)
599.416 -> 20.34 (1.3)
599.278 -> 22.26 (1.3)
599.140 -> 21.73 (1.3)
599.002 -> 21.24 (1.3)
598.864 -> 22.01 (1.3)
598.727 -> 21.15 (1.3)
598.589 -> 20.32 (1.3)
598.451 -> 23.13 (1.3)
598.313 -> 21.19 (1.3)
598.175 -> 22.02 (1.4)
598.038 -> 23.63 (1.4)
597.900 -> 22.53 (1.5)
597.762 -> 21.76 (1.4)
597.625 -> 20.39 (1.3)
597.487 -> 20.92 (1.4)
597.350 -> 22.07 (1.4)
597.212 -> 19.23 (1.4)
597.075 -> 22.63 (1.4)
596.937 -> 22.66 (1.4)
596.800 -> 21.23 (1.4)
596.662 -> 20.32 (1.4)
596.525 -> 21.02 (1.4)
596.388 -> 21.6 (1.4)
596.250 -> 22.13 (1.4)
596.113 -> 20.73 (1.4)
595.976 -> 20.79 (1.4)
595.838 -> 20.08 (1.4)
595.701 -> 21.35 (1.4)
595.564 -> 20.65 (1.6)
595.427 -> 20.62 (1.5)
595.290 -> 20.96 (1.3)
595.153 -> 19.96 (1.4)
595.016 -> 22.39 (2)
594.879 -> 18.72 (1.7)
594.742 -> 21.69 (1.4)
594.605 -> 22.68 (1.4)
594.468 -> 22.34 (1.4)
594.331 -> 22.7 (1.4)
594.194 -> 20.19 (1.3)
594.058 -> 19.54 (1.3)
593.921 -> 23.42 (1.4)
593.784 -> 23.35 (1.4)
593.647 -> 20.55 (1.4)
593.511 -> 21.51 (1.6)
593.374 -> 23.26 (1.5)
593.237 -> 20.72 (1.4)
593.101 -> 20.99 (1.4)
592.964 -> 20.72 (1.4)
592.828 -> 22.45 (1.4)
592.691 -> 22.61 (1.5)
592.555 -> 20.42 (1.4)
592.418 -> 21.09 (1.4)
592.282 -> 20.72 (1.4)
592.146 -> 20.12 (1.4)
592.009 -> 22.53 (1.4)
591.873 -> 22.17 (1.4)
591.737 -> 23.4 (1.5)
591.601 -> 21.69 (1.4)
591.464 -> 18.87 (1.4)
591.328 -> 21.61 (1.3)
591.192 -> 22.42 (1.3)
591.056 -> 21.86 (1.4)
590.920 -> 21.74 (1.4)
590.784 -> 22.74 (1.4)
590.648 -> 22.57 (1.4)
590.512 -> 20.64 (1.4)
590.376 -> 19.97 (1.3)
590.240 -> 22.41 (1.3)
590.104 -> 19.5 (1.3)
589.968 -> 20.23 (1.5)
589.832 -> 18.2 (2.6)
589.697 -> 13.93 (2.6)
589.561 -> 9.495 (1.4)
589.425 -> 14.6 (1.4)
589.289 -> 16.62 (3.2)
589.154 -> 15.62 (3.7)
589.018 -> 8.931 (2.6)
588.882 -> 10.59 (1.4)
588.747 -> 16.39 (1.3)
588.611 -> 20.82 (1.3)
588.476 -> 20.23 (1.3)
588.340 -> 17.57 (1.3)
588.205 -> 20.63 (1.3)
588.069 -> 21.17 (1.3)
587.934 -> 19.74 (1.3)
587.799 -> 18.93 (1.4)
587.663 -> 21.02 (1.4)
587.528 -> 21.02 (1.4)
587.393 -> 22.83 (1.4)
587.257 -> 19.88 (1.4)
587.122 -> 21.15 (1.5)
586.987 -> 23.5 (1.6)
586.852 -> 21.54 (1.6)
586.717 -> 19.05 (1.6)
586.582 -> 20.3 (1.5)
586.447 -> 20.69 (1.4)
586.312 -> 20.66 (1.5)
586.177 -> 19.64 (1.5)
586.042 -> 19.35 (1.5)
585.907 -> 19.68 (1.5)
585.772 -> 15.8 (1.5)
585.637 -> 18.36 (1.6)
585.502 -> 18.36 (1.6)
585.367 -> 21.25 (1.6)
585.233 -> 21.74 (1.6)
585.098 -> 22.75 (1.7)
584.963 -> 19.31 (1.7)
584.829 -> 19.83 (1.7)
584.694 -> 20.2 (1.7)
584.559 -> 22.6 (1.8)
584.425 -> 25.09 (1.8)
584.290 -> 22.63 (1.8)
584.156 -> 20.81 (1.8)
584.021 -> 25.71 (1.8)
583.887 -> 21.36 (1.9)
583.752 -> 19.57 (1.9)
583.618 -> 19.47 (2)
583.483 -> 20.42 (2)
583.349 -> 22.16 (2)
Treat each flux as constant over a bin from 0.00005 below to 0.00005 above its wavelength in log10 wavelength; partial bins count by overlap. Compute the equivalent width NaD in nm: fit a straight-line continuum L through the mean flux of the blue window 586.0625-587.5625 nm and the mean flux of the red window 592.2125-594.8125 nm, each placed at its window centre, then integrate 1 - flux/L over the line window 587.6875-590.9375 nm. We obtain 0.48 nm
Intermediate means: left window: 20.9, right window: 21.6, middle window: 18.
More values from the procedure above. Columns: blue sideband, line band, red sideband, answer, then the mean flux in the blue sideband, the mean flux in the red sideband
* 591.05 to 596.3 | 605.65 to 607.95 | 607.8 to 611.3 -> -0.10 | 21.4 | 20.7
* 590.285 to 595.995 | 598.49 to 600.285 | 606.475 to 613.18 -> 0.01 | 21.4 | 20.9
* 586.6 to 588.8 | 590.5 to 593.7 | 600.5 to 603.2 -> -0.15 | 20.4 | 21.2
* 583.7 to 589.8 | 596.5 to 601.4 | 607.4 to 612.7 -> -0.32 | 19.3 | 20.8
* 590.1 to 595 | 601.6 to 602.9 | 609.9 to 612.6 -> -0.01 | 21.5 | 20.5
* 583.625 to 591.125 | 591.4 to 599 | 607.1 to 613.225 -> -0.50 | 19.6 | 21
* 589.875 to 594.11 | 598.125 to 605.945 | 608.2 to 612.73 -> -0.14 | 21.5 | 20.5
